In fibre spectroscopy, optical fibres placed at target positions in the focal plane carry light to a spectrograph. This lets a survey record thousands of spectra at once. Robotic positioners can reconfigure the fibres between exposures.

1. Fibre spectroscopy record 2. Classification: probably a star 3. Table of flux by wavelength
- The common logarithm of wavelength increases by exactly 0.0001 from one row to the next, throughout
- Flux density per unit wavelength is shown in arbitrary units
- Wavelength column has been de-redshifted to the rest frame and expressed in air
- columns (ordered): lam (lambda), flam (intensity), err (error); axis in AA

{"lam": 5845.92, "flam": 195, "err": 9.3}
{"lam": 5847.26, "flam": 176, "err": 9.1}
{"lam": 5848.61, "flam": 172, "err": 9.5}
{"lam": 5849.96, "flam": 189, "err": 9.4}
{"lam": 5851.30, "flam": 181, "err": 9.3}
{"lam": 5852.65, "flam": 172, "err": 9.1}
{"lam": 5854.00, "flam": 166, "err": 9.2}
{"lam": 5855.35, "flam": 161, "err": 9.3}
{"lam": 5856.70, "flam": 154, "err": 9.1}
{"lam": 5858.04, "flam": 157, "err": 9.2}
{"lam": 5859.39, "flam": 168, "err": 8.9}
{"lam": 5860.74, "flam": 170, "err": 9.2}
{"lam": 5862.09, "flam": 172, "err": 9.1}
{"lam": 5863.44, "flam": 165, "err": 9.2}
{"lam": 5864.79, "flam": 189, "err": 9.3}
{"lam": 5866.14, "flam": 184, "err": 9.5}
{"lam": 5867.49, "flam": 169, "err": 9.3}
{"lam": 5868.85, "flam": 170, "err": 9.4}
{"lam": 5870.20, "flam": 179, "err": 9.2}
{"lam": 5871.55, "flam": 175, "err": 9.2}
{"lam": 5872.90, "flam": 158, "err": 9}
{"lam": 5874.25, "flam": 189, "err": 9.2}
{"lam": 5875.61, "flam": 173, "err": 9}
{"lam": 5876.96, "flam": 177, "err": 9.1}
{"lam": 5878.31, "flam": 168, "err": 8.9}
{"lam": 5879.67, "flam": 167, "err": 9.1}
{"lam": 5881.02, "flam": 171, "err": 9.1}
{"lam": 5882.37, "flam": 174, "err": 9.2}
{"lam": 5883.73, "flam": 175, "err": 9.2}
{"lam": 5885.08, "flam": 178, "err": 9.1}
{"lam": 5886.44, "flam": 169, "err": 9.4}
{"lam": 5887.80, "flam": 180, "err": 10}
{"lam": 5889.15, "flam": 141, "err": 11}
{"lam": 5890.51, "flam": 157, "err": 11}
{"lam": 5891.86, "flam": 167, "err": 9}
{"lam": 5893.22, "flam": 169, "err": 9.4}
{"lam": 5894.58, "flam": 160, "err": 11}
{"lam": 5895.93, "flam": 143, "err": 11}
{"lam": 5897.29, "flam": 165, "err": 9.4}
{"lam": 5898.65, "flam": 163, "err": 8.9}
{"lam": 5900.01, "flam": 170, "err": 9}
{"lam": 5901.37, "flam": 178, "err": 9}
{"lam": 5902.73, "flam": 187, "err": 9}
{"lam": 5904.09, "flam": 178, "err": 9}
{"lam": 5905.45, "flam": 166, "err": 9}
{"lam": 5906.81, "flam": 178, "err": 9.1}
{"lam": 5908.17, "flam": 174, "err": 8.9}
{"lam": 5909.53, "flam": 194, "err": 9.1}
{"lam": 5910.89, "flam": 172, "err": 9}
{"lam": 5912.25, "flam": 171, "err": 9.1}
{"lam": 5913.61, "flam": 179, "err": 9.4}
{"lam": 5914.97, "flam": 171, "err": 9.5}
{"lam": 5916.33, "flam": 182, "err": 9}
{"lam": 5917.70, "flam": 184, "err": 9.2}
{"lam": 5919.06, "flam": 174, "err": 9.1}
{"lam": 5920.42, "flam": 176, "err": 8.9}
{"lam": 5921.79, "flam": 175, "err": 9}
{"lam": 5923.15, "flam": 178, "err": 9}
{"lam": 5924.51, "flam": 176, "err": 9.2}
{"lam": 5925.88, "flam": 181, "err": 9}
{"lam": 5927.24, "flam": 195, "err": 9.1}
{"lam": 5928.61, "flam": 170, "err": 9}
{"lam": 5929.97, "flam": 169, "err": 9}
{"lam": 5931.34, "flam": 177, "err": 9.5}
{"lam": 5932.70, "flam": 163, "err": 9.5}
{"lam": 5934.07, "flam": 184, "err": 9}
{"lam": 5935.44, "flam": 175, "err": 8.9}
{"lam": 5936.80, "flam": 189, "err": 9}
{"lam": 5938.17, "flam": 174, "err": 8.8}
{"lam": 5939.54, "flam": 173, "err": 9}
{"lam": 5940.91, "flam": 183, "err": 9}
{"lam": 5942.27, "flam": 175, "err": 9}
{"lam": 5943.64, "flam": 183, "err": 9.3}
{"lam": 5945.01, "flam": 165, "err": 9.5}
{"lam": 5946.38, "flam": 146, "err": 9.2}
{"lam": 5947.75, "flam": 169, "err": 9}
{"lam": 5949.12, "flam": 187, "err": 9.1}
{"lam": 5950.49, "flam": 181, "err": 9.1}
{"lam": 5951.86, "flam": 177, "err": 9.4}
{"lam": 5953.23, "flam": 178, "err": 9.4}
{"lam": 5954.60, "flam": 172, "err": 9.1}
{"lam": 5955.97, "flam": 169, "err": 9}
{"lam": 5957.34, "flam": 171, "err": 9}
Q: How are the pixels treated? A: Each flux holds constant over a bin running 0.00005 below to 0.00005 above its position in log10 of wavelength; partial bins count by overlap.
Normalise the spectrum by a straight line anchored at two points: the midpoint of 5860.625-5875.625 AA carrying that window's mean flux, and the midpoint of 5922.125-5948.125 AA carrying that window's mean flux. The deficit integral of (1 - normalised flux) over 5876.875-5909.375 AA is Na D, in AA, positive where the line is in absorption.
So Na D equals 1.0 AA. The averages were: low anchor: 175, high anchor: 175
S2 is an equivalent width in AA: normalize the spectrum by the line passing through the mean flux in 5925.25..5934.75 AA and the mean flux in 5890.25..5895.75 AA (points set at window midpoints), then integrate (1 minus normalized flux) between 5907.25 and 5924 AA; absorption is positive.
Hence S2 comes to -0.6 AA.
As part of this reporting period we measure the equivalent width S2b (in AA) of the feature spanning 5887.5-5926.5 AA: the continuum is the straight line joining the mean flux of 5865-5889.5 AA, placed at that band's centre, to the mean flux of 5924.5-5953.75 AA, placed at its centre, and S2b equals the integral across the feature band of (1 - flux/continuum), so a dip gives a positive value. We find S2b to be 0.5 AA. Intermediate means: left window 173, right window 176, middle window 172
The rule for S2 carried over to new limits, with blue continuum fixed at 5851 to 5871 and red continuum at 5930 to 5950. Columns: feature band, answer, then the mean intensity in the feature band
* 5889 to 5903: 0.7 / 164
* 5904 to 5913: -0.2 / 176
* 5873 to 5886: -0.2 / 174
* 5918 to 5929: -0.3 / 179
